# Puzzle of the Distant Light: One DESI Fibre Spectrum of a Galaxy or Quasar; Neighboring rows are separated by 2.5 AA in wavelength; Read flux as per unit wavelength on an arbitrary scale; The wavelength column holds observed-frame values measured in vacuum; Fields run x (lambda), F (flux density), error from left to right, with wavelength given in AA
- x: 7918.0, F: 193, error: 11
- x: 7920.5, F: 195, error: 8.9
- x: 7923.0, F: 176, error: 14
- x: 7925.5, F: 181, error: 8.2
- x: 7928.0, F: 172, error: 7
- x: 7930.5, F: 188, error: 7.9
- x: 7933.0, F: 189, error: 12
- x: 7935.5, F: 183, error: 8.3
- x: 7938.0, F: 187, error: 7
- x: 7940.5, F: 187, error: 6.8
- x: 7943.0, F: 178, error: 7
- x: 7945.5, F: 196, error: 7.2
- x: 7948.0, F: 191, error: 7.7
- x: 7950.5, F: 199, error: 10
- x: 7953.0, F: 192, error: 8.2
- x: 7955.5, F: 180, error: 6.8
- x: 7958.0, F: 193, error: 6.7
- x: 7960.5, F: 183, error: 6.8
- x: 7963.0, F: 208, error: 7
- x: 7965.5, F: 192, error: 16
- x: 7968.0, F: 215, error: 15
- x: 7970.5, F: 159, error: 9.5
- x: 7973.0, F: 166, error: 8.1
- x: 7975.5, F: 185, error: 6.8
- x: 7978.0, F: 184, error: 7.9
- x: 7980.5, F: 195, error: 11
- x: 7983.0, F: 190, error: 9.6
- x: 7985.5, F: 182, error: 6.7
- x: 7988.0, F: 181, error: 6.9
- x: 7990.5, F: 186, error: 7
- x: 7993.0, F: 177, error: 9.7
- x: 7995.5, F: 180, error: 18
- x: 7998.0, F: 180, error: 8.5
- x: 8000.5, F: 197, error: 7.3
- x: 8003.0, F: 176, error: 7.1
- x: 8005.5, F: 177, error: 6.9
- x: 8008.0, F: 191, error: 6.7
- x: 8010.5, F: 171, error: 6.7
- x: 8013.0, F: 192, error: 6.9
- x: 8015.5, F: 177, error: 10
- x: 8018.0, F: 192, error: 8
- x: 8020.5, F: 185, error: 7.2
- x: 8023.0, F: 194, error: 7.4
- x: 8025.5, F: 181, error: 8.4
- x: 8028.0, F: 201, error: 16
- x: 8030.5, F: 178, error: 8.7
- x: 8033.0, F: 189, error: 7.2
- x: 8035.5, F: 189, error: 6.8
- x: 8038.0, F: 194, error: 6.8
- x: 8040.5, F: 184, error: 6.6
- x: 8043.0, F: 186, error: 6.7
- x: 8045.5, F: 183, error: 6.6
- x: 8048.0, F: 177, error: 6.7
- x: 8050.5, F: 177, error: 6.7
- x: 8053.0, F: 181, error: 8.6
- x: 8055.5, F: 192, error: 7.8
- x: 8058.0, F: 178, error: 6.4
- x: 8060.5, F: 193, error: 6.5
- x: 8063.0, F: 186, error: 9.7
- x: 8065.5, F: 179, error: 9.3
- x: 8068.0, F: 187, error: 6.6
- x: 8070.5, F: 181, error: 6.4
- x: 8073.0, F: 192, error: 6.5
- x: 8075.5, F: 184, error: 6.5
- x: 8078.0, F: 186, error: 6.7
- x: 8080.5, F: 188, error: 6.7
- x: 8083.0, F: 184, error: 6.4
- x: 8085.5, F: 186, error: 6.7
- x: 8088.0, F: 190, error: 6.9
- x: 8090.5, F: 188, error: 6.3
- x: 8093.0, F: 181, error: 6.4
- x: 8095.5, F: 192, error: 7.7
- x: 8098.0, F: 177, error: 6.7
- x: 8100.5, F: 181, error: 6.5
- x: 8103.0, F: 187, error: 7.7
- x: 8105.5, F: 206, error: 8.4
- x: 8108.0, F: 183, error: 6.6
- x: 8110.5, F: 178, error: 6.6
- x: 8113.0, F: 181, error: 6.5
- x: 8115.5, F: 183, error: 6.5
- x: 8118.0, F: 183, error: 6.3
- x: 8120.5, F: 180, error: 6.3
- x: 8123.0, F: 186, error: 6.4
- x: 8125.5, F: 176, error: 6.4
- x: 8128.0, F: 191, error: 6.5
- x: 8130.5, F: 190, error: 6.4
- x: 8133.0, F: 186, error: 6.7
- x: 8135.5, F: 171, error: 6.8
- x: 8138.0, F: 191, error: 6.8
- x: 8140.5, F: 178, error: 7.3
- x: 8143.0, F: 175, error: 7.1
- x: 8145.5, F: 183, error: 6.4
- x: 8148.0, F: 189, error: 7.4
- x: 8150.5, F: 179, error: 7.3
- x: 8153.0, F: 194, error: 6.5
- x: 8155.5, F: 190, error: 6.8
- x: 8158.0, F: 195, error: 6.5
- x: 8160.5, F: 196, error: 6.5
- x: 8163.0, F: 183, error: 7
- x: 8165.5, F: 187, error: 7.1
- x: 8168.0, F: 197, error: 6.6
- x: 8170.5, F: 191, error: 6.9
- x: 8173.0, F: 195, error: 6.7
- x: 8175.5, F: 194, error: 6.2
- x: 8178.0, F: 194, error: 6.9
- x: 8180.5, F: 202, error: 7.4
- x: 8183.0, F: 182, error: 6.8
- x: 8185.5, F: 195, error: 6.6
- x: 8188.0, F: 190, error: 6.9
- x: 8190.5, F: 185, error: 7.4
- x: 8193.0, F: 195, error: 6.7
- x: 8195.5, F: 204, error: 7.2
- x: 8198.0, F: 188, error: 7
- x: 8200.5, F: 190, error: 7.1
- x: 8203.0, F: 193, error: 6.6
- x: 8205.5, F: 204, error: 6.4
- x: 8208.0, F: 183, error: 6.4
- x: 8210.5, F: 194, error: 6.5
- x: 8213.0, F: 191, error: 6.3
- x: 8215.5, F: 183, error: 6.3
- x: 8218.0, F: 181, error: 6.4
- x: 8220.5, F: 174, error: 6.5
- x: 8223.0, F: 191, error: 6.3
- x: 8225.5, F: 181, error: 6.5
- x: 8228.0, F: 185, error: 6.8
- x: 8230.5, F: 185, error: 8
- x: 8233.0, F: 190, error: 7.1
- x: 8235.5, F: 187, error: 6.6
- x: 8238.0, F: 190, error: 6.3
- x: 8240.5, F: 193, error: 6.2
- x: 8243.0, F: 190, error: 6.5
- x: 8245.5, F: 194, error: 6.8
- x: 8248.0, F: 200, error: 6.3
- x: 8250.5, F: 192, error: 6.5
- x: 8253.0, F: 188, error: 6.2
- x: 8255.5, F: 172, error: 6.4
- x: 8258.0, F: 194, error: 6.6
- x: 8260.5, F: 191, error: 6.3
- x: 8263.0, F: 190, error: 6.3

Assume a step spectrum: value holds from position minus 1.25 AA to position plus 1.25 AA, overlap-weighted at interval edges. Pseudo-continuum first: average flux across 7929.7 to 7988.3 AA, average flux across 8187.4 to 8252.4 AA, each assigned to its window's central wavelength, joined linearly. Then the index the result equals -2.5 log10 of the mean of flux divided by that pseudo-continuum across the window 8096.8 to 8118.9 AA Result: 0.03 mag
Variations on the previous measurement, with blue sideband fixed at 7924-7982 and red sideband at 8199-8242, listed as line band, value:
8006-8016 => 0.03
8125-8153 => 0.03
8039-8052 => 0.03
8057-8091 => 0.01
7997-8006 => 0.02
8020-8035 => -0.01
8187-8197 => -0.03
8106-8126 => 0.03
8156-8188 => -0.03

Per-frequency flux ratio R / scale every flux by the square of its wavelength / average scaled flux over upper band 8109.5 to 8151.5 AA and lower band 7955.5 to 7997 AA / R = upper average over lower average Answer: 1.02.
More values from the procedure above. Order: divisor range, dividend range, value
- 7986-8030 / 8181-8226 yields 1.08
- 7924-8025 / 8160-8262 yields 1.08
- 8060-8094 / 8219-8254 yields 1.05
